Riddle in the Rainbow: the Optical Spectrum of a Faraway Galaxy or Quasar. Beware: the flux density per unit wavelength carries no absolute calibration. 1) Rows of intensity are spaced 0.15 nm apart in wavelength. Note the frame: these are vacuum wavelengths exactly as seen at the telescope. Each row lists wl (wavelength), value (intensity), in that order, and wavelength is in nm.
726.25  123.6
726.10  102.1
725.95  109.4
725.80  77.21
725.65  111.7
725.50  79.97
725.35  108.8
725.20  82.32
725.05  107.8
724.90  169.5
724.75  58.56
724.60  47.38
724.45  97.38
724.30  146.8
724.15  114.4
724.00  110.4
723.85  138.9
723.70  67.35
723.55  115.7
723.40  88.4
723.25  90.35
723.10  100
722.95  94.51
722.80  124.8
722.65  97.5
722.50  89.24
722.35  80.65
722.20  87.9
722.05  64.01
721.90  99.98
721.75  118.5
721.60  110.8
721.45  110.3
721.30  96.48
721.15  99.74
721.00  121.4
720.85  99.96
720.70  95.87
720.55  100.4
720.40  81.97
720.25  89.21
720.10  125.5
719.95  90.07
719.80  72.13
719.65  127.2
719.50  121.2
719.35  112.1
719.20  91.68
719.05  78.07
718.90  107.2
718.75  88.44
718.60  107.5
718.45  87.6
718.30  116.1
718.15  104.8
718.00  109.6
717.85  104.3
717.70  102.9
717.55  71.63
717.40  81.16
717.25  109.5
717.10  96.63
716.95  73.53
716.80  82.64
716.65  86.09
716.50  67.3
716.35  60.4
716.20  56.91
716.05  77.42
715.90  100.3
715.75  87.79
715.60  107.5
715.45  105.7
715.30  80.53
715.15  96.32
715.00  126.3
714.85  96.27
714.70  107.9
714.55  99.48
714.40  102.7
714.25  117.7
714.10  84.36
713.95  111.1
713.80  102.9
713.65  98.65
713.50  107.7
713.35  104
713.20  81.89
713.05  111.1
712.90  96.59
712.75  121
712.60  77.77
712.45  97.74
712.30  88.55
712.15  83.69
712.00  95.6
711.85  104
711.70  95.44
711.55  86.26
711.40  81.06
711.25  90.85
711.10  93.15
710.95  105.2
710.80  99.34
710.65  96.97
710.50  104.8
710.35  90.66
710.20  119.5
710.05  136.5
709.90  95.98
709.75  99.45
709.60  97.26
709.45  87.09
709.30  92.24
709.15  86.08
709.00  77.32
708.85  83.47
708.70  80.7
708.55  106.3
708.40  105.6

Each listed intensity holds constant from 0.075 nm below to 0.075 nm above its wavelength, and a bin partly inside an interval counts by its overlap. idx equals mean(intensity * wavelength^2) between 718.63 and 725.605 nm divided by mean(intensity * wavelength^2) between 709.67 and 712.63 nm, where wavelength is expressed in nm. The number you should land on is 1.1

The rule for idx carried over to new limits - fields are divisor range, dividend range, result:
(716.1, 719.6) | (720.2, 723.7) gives 1.07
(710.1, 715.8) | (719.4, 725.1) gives 1.05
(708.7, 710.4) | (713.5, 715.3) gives 1.09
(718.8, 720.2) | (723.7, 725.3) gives 1.05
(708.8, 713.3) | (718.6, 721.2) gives 1.07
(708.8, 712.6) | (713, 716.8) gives 1.01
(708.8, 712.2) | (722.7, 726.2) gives 1.11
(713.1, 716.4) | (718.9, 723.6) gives 1.05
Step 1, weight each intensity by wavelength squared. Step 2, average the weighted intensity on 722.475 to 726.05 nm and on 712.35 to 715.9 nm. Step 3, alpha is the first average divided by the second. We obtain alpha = 1.03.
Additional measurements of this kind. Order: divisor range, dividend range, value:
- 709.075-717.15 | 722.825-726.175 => 1.09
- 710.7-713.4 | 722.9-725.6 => 1.10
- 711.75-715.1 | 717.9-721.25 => 1.02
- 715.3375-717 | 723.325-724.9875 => 1.30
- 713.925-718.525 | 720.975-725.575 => 1.09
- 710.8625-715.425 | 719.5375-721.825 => 1.07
